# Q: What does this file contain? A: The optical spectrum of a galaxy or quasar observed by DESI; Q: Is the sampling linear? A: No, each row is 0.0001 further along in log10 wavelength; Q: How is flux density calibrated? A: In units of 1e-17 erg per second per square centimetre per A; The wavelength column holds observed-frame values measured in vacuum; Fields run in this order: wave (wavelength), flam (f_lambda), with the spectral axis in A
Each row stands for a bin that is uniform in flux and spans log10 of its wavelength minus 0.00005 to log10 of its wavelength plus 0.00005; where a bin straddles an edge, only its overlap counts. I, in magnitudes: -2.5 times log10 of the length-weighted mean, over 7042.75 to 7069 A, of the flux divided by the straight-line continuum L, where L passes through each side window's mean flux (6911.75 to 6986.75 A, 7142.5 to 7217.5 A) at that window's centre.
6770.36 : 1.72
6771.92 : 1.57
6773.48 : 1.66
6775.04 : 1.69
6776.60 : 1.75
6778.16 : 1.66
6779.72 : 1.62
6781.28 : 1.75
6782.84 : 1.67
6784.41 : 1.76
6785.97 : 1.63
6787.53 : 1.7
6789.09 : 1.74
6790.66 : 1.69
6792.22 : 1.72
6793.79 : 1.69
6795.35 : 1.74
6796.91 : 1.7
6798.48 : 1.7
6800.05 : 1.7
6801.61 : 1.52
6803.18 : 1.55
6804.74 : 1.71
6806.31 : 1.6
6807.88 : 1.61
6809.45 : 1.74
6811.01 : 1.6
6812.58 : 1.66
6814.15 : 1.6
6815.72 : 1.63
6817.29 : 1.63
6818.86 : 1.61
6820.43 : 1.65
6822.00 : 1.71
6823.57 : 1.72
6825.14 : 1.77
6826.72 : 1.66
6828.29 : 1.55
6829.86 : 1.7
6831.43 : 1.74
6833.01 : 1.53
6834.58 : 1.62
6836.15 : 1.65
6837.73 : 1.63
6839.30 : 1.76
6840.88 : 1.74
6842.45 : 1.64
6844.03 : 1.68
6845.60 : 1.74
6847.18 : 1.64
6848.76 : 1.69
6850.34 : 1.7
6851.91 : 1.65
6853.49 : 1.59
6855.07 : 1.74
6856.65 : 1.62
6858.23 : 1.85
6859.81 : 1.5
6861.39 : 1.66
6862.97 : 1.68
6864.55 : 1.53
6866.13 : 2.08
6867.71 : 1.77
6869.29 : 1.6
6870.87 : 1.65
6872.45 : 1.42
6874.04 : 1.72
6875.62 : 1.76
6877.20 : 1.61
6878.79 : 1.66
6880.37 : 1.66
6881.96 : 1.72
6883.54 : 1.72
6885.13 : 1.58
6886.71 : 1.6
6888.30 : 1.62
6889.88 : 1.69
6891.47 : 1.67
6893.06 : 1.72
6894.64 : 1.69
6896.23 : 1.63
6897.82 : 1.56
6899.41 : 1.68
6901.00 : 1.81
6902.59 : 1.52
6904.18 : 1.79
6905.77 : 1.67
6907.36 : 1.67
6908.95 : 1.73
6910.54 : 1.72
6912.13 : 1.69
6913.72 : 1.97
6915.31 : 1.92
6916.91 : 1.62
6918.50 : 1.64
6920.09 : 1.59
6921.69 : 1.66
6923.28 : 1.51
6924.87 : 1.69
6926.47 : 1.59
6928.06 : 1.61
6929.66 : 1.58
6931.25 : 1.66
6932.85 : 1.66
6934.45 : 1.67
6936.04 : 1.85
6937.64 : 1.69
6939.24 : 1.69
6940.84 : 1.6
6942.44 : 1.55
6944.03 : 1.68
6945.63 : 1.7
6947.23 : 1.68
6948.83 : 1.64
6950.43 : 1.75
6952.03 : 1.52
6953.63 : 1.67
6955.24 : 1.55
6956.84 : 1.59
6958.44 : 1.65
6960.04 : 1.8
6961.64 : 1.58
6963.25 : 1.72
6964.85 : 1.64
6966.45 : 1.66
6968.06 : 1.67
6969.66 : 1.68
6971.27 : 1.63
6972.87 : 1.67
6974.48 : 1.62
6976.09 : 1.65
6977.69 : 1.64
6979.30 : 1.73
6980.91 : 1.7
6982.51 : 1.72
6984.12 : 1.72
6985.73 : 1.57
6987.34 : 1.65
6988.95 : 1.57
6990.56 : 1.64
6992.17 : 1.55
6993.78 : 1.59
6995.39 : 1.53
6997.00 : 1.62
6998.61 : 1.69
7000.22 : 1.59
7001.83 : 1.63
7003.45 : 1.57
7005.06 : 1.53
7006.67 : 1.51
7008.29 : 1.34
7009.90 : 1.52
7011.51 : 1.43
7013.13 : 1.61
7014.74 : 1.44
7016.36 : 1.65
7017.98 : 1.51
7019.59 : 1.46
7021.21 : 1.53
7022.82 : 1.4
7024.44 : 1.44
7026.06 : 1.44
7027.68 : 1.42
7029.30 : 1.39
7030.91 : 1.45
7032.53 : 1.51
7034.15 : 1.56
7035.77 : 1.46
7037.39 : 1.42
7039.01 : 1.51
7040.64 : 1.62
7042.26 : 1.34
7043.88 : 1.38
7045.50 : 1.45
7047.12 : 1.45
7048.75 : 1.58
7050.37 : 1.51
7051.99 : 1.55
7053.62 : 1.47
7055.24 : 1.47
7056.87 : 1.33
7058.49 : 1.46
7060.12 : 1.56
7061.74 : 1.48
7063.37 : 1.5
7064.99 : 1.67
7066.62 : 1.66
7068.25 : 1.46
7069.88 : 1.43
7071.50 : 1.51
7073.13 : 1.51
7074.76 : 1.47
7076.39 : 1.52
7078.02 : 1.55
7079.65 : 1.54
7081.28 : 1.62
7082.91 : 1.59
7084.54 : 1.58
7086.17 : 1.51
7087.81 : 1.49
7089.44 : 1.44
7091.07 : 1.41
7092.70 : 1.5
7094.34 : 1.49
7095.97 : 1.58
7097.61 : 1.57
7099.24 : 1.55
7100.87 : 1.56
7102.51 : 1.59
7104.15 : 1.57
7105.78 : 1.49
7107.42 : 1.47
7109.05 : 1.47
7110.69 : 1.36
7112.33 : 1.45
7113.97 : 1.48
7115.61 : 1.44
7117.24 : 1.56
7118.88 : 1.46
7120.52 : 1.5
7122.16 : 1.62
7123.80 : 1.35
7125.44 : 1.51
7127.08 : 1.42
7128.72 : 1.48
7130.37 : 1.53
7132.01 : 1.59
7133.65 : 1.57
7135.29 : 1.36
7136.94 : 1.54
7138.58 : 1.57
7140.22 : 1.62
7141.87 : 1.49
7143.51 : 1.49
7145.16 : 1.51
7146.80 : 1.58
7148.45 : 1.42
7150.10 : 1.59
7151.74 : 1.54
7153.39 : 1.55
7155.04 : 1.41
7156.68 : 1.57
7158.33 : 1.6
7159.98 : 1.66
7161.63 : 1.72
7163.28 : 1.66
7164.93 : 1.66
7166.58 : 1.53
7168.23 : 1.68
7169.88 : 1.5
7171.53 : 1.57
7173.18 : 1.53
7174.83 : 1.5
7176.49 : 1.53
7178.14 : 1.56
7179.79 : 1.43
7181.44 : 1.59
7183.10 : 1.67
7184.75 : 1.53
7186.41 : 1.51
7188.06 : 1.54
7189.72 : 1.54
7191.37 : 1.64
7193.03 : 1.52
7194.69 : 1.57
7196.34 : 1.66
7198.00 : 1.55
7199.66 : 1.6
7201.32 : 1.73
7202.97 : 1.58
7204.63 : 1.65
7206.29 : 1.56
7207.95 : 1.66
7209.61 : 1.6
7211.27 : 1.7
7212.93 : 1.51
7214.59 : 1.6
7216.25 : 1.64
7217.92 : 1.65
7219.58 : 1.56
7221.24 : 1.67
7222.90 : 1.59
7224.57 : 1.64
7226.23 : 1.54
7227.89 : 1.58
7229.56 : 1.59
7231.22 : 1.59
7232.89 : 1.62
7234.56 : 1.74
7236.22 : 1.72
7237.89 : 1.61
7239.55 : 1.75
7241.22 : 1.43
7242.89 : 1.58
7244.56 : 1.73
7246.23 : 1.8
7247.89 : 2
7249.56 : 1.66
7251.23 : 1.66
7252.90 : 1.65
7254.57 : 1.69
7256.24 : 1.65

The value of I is 0.09 mag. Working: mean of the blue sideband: 1.67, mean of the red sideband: 1.58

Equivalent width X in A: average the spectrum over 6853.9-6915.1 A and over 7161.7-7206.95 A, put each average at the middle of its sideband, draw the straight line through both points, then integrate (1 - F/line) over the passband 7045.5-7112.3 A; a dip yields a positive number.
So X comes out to 4.4 A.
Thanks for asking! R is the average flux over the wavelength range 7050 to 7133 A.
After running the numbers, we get 1.51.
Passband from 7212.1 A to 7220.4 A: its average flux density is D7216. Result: 1.59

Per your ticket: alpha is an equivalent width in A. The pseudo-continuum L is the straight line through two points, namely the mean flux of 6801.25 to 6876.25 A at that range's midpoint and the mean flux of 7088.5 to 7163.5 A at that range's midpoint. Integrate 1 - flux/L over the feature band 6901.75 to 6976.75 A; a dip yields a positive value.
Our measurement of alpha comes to -2.5 A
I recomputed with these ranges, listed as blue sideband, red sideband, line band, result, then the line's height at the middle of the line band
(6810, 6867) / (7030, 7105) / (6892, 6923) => -0.048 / 1.62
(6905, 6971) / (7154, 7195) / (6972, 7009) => 0.024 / 1.65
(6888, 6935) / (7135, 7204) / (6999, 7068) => 0.088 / 1.62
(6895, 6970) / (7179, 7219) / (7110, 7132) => 0.096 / 1.61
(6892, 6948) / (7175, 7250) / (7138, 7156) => 0.072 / 1.63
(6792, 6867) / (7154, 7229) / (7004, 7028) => 0.100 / 1.63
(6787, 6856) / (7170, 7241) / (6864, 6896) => -0.012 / 1.66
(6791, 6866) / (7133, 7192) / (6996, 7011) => 0.037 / 1.61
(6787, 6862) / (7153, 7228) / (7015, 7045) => 0.107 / 1.62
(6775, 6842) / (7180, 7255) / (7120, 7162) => 0.072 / 1.63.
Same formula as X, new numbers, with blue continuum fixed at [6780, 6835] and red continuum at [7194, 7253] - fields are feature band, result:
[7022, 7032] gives 1.4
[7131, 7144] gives 0.9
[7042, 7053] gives 1.2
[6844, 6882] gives -0.3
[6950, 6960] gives 0.2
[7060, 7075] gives 1.1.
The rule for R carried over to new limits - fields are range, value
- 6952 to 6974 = 1.65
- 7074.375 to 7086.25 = 1.55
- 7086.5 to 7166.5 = 1.52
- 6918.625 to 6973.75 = 1.65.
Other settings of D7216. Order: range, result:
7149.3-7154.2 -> 1.56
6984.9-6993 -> 1.6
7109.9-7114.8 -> 1.43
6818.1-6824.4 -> 1.67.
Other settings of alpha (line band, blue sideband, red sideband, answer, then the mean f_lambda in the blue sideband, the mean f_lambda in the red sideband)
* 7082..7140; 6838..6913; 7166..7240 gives 4.05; 1.68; 1.6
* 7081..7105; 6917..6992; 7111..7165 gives 0.34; 1.65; 1.53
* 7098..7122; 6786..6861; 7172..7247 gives 1.74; 1.67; 1.6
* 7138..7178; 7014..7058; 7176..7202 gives -0.24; 1.47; 1.57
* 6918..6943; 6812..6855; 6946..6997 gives 0.14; 1.66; 1.64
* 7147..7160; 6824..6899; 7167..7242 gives 0.55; 1.67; 1.59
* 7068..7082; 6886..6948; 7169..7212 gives 0.91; 1.67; 1.58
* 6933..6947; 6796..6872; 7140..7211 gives -0.35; 1.67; 1.57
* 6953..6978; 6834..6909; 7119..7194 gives -0.33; 1.67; 1.54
